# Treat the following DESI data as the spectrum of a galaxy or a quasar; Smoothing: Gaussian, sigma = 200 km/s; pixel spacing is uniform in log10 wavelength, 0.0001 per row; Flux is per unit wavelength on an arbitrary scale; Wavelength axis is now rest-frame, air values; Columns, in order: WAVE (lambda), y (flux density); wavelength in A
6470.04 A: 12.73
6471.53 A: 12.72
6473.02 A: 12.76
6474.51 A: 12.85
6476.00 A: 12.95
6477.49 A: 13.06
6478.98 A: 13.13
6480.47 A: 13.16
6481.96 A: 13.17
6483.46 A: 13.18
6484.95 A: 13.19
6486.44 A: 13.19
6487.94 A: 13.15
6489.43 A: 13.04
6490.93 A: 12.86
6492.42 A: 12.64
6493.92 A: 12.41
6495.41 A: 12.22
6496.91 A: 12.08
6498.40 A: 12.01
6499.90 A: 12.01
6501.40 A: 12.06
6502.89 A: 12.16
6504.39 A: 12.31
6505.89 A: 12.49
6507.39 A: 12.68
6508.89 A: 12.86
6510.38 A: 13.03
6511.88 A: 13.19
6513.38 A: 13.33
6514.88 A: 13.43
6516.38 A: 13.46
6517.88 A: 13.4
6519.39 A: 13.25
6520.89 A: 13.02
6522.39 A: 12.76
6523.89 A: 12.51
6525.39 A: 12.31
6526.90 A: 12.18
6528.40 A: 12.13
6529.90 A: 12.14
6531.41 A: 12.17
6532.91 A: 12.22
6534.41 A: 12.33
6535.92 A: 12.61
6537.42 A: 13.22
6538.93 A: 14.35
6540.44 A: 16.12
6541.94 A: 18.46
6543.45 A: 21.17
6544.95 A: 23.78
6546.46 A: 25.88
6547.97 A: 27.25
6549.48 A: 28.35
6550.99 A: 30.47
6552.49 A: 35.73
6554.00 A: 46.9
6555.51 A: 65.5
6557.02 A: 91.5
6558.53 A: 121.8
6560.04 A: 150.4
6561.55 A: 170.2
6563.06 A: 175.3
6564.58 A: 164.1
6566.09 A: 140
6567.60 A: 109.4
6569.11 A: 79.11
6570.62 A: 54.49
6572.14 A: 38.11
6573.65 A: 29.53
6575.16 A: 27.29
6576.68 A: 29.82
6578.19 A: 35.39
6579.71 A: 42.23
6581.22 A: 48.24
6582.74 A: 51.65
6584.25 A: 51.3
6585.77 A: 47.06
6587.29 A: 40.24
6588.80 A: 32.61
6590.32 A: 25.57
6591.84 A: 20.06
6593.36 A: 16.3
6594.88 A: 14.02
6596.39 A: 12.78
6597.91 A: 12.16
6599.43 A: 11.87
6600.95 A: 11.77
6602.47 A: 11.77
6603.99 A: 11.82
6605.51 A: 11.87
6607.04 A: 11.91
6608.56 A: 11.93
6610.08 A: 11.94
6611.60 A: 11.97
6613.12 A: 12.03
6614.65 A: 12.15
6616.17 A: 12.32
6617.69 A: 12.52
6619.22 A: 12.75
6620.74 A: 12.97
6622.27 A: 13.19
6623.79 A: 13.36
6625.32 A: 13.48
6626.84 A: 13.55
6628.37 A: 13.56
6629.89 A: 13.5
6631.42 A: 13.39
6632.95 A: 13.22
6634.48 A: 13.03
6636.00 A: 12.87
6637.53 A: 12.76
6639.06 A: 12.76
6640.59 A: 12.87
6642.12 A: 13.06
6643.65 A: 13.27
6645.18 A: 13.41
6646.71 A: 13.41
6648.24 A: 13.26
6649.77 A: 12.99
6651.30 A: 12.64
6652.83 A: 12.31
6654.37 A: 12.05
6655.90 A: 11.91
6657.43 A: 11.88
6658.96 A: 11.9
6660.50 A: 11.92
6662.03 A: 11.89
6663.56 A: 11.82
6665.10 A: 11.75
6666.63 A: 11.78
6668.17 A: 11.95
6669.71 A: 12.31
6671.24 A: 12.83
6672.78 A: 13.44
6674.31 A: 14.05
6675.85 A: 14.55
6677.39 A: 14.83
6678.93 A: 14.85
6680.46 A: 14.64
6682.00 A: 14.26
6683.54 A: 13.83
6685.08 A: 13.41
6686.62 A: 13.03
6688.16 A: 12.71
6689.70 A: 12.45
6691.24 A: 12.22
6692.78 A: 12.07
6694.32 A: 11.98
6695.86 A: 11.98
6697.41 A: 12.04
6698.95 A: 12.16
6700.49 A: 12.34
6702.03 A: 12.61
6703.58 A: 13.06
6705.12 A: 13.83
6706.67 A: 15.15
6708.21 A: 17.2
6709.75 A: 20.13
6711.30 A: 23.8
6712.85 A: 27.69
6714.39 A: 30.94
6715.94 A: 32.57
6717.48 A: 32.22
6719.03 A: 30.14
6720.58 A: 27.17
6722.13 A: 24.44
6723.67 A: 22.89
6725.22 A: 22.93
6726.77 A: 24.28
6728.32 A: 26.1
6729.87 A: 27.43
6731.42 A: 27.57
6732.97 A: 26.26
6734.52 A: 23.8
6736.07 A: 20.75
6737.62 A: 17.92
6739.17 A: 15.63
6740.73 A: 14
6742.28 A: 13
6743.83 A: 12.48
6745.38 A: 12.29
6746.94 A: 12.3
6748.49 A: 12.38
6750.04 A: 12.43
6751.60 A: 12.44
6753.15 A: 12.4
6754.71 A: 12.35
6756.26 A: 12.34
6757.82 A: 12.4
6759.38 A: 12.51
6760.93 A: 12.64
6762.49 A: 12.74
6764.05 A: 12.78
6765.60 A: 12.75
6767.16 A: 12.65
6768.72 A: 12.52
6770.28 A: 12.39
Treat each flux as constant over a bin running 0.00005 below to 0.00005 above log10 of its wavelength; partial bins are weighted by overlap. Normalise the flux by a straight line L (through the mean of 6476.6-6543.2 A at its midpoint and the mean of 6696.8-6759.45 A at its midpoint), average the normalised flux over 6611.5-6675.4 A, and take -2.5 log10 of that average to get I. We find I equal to 0.29 mag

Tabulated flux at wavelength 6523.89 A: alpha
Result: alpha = 12.51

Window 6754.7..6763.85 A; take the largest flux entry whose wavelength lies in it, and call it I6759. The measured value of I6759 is 12.74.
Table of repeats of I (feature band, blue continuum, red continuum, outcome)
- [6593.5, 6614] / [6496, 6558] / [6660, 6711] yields 0.34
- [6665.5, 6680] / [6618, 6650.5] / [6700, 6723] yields 0.31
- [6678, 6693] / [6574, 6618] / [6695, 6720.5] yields 0.47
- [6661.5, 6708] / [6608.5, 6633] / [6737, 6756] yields 0.00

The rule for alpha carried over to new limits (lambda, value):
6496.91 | 12.08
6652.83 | 12.31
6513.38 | 13.33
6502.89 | 12.16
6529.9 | 12.14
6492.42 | 12.64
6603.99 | 11.82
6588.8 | 32.61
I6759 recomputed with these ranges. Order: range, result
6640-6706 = 14.85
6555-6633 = 175.3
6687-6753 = 32.57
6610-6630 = 13.56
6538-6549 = 27.25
